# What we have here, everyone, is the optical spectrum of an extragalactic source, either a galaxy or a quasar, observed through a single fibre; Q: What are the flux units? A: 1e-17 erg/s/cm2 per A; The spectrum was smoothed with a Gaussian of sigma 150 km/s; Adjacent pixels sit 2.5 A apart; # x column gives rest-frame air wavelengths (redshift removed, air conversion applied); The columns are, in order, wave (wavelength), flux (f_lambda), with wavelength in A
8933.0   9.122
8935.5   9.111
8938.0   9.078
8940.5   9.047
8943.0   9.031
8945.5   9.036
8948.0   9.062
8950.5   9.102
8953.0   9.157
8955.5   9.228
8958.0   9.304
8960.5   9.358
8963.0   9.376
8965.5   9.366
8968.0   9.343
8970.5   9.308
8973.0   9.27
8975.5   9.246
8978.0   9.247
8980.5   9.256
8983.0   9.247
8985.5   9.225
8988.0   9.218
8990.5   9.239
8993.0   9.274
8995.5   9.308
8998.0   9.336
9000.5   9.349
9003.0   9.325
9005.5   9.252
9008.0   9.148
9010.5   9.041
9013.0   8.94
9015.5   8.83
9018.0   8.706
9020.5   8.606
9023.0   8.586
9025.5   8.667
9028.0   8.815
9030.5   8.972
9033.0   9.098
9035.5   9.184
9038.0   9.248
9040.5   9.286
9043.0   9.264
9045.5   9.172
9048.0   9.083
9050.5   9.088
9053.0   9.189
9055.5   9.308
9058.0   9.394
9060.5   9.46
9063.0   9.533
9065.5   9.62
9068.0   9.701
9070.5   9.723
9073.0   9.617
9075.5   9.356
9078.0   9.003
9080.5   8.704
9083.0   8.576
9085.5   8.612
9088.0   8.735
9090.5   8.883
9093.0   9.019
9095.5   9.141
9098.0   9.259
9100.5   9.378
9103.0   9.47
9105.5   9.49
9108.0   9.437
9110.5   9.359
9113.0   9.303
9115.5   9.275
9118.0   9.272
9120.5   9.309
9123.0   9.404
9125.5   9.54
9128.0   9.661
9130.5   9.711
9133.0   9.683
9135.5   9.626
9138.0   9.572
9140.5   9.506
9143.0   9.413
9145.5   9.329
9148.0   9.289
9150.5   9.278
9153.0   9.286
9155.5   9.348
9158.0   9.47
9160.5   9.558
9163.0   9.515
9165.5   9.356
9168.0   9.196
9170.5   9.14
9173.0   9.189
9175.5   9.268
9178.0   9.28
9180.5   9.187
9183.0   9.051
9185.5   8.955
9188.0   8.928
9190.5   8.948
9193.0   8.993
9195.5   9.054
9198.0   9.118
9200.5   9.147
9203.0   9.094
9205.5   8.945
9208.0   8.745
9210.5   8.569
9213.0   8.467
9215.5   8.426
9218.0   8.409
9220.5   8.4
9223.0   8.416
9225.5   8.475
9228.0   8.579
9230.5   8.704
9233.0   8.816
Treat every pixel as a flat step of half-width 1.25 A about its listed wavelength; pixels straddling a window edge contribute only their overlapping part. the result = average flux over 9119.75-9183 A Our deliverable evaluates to 9.4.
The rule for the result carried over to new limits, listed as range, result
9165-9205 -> 9.11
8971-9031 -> 9.09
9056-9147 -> 9.34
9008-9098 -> 9.09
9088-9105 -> 9.17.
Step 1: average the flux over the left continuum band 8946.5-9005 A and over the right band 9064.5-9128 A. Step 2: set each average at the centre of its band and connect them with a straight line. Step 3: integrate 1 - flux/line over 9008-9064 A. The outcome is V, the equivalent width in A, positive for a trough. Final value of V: 1.2 A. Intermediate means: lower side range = 9.27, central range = 9.07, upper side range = 9.25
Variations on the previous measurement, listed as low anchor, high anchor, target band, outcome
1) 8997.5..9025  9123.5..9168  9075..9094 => 0.8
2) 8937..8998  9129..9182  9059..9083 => -0.1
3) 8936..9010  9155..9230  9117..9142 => -1.3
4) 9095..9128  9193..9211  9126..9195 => -1.3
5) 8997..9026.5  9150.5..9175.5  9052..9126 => -0.9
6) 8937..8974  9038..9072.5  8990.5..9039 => 1.4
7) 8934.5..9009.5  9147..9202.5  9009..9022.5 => 0.6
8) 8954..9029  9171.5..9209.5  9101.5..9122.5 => -0.6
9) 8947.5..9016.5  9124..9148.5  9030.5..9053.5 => 0.4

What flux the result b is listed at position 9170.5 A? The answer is 9.14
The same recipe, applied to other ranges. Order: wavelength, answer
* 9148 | 9.289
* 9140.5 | 9.506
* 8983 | 9.247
